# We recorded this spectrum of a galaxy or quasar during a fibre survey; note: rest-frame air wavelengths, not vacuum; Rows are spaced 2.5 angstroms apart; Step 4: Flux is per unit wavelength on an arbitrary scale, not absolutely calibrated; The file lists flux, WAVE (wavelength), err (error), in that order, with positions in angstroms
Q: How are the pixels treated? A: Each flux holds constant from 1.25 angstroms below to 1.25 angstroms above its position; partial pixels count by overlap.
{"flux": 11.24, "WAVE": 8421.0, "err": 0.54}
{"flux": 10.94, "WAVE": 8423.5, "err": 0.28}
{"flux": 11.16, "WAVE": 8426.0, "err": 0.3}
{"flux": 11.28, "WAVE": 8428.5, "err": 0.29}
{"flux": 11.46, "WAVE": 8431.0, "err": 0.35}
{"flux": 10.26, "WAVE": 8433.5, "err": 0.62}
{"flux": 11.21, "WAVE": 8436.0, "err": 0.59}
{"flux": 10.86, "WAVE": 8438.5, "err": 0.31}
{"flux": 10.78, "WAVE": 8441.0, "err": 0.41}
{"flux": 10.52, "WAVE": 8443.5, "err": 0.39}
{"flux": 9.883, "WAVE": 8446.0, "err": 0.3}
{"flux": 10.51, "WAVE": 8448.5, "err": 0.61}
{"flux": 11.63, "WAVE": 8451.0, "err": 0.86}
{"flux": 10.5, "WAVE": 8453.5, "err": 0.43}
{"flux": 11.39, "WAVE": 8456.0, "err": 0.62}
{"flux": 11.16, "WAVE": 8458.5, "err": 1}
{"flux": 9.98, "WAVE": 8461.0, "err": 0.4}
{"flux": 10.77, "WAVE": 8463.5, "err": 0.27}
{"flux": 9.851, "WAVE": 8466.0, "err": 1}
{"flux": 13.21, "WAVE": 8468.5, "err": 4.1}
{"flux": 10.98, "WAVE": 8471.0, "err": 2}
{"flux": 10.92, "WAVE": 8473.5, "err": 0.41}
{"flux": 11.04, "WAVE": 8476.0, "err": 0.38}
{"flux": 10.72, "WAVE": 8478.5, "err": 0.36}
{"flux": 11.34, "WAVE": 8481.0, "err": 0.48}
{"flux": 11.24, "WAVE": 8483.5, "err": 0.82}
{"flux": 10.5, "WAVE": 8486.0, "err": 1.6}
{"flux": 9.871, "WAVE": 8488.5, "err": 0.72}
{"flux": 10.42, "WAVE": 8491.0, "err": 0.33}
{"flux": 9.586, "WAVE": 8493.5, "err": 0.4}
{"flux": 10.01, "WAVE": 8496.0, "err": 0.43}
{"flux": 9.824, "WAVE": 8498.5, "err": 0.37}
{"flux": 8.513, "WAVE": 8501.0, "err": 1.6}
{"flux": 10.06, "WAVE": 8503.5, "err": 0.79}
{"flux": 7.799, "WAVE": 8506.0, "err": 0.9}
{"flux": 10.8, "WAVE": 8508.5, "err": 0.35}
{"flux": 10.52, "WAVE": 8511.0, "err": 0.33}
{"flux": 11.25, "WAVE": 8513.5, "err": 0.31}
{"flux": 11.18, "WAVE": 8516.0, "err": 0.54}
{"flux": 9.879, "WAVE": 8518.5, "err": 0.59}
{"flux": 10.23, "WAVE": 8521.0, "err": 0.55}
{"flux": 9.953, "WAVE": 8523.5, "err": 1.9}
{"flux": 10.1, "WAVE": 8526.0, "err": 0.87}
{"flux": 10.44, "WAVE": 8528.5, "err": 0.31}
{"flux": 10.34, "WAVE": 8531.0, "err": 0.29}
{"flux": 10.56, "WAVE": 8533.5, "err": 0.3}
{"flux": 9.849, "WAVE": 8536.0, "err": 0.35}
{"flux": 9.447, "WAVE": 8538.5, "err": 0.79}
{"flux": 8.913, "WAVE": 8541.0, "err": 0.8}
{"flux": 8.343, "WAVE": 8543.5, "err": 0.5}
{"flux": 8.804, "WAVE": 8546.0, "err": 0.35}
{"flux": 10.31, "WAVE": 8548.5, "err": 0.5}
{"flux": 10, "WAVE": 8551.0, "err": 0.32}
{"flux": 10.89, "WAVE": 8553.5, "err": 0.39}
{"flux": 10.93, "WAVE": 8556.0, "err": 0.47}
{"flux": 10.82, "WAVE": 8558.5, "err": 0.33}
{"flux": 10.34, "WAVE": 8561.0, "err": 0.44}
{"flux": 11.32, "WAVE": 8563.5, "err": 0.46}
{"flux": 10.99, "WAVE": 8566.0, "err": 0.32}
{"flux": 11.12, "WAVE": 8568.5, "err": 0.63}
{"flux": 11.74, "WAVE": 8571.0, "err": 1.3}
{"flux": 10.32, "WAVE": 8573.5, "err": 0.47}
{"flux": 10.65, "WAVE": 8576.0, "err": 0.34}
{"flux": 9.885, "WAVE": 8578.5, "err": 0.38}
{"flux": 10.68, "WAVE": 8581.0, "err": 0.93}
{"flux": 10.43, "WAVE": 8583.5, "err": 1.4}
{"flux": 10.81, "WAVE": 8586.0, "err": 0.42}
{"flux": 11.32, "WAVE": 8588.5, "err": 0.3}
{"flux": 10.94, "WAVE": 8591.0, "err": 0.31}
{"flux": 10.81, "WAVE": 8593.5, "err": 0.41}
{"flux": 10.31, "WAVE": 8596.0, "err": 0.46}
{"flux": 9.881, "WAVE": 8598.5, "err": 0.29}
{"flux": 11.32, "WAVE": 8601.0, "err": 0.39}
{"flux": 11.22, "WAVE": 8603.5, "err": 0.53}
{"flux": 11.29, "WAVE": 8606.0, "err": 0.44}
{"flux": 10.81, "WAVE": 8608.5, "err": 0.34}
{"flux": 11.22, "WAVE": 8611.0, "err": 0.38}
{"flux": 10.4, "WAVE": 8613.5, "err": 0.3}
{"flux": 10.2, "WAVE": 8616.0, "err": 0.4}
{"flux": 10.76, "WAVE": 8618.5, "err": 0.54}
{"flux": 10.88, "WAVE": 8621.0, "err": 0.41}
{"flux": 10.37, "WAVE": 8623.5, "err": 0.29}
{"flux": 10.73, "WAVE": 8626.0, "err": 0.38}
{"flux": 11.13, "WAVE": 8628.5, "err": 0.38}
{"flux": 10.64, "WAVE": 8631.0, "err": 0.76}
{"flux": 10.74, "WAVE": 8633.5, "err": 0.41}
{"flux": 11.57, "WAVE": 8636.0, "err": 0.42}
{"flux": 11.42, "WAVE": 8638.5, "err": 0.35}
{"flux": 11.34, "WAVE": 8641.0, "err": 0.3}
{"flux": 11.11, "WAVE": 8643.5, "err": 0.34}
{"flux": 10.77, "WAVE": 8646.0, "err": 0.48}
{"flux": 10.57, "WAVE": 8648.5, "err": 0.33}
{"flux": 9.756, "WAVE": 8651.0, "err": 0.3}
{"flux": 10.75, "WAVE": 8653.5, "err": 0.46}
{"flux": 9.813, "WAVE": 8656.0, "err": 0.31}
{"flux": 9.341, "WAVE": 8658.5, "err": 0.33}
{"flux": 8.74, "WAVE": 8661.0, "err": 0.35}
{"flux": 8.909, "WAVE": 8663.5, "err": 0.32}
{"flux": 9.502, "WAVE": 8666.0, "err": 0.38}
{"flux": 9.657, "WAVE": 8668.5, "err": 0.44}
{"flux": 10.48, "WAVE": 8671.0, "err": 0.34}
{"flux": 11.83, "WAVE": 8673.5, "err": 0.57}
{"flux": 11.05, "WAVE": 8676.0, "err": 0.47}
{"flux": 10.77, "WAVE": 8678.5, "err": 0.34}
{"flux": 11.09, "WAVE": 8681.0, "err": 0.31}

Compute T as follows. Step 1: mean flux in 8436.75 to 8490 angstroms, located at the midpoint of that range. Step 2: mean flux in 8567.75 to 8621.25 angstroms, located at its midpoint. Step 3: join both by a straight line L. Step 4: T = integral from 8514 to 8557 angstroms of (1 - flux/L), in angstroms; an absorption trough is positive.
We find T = 3.1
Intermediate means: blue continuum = 10.8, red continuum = 10.8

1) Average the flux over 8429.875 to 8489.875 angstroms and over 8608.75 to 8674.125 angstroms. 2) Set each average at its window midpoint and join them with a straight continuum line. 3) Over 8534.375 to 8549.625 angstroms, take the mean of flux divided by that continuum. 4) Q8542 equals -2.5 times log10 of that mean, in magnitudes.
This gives 0.15 mag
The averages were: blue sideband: 10.9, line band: 9.3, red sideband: 10.5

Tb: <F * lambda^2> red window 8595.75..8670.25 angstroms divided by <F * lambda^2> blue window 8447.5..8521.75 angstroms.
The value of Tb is 1.0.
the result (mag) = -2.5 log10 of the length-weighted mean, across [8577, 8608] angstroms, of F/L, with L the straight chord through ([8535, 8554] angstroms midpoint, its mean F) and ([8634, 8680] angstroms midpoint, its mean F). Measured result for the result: -0.09 mag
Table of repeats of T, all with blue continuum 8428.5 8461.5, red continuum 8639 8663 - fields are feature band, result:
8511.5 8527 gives 0.2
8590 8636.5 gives -2.0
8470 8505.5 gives 1.3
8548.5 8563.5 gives -0.2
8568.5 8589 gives -0.6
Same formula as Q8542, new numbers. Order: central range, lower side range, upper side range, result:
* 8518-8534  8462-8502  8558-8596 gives 0.05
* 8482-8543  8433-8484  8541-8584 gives 0.06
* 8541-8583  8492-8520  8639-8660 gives -0.03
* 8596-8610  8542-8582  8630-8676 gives -0.04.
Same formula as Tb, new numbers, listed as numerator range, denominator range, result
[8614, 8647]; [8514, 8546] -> 1.12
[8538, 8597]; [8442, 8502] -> 1.01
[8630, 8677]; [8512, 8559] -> 1.06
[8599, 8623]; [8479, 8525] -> 1.09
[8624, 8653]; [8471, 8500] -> 1.07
